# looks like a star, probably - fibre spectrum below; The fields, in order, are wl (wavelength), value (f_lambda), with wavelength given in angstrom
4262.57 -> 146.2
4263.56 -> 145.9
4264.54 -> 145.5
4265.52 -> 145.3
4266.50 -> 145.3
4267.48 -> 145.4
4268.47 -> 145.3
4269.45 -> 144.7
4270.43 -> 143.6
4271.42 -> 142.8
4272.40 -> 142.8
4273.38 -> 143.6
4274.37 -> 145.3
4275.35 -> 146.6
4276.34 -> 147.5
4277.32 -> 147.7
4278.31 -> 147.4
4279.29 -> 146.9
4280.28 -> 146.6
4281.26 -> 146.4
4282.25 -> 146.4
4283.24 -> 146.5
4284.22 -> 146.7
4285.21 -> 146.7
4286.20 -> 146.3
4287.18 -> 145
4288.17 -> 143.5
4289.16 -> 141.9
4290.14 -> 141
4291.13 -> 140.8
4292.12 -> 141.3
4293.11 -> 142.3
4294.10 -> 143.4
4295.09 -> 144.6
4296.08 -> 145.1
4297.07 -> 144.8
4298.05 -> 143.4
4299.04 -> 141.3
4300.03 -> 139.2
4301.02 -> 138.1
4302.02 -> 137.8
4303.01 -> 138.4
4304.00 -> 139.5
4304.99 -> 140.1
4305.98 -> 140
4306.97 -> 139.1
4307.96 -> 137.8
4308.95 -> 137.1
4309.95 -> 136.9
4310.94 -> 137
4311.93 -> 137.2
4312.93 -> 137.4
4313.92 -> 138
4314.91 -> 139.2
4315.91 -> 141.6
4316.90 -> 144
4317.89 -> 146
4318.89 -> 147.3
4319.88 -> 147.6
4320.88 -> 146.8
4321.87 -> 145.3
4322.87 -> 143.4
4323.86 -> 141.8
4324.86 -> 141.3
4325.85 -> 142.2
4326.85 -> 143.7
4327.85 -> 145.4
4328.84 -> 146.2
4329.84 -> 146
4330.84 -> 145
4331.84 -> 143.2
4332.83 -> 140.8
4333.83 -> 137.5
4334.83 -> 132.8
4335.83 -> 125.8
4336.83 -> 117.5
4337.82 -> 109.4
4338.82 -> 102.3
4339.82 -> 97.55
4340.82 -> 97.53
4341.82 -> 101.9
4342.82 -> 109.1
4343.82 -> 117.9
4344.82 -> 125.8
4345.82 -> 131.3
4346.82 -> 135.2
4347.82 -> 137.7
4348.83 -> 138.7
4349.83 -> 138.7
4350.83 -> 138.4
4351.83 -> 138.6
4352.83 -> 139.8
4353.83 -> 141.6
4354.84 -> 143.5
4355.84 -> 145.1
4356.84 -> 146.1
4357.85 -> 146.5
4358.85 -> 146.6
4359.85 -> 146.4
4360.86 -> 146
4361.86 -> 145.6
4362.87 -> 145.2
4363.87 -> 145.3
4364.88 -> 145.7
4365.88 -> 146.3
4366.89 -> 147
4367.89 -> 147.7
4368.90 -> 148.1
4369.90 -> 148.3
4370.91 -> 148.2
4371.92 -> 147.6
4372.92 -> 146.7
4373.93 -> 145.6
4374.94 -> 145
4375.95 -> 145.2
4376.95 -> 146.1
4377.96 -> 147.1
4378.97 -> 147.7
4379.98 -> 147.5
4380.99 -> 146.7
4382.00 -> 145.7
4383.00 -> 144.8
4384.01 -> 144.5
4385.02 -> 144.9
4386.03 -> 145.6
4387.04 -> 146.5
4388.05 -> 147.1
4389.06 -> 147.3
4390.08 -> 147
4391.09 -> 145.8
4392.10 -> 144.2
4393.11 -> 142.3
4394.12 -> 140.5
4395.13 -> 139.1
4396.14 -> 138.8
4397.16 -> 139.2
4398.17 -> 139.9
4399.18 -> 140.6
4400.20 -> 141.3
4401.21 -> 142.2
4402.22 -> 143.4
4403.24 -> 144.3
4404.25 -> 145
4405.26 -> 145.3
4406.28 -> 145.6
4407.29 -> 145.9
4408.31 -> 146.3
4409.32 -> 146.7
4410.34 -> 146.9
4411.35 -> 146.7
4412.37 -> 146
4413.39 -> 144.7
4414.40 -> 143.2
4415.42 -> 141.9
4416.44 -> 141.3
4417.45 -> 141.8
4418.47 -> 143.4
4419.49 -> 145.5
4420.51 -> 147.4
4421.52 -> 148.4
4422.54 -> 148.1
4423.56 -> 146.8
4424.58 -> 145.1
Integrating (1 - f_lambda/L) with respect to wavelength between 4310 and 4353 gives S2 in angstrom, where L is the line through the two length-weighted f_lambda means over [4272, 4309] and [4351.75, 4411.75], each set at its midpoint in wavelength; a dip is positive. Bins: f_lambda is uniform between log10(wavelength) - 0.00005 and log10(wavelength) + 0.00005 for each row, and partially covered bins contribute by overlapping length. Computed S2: 3.0 angstrom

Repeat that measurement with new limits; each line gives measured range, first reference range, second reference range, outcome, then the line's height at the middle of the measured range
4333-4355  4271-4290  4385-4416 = 2.94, 145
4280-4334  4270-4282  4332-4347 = -4.11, 133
